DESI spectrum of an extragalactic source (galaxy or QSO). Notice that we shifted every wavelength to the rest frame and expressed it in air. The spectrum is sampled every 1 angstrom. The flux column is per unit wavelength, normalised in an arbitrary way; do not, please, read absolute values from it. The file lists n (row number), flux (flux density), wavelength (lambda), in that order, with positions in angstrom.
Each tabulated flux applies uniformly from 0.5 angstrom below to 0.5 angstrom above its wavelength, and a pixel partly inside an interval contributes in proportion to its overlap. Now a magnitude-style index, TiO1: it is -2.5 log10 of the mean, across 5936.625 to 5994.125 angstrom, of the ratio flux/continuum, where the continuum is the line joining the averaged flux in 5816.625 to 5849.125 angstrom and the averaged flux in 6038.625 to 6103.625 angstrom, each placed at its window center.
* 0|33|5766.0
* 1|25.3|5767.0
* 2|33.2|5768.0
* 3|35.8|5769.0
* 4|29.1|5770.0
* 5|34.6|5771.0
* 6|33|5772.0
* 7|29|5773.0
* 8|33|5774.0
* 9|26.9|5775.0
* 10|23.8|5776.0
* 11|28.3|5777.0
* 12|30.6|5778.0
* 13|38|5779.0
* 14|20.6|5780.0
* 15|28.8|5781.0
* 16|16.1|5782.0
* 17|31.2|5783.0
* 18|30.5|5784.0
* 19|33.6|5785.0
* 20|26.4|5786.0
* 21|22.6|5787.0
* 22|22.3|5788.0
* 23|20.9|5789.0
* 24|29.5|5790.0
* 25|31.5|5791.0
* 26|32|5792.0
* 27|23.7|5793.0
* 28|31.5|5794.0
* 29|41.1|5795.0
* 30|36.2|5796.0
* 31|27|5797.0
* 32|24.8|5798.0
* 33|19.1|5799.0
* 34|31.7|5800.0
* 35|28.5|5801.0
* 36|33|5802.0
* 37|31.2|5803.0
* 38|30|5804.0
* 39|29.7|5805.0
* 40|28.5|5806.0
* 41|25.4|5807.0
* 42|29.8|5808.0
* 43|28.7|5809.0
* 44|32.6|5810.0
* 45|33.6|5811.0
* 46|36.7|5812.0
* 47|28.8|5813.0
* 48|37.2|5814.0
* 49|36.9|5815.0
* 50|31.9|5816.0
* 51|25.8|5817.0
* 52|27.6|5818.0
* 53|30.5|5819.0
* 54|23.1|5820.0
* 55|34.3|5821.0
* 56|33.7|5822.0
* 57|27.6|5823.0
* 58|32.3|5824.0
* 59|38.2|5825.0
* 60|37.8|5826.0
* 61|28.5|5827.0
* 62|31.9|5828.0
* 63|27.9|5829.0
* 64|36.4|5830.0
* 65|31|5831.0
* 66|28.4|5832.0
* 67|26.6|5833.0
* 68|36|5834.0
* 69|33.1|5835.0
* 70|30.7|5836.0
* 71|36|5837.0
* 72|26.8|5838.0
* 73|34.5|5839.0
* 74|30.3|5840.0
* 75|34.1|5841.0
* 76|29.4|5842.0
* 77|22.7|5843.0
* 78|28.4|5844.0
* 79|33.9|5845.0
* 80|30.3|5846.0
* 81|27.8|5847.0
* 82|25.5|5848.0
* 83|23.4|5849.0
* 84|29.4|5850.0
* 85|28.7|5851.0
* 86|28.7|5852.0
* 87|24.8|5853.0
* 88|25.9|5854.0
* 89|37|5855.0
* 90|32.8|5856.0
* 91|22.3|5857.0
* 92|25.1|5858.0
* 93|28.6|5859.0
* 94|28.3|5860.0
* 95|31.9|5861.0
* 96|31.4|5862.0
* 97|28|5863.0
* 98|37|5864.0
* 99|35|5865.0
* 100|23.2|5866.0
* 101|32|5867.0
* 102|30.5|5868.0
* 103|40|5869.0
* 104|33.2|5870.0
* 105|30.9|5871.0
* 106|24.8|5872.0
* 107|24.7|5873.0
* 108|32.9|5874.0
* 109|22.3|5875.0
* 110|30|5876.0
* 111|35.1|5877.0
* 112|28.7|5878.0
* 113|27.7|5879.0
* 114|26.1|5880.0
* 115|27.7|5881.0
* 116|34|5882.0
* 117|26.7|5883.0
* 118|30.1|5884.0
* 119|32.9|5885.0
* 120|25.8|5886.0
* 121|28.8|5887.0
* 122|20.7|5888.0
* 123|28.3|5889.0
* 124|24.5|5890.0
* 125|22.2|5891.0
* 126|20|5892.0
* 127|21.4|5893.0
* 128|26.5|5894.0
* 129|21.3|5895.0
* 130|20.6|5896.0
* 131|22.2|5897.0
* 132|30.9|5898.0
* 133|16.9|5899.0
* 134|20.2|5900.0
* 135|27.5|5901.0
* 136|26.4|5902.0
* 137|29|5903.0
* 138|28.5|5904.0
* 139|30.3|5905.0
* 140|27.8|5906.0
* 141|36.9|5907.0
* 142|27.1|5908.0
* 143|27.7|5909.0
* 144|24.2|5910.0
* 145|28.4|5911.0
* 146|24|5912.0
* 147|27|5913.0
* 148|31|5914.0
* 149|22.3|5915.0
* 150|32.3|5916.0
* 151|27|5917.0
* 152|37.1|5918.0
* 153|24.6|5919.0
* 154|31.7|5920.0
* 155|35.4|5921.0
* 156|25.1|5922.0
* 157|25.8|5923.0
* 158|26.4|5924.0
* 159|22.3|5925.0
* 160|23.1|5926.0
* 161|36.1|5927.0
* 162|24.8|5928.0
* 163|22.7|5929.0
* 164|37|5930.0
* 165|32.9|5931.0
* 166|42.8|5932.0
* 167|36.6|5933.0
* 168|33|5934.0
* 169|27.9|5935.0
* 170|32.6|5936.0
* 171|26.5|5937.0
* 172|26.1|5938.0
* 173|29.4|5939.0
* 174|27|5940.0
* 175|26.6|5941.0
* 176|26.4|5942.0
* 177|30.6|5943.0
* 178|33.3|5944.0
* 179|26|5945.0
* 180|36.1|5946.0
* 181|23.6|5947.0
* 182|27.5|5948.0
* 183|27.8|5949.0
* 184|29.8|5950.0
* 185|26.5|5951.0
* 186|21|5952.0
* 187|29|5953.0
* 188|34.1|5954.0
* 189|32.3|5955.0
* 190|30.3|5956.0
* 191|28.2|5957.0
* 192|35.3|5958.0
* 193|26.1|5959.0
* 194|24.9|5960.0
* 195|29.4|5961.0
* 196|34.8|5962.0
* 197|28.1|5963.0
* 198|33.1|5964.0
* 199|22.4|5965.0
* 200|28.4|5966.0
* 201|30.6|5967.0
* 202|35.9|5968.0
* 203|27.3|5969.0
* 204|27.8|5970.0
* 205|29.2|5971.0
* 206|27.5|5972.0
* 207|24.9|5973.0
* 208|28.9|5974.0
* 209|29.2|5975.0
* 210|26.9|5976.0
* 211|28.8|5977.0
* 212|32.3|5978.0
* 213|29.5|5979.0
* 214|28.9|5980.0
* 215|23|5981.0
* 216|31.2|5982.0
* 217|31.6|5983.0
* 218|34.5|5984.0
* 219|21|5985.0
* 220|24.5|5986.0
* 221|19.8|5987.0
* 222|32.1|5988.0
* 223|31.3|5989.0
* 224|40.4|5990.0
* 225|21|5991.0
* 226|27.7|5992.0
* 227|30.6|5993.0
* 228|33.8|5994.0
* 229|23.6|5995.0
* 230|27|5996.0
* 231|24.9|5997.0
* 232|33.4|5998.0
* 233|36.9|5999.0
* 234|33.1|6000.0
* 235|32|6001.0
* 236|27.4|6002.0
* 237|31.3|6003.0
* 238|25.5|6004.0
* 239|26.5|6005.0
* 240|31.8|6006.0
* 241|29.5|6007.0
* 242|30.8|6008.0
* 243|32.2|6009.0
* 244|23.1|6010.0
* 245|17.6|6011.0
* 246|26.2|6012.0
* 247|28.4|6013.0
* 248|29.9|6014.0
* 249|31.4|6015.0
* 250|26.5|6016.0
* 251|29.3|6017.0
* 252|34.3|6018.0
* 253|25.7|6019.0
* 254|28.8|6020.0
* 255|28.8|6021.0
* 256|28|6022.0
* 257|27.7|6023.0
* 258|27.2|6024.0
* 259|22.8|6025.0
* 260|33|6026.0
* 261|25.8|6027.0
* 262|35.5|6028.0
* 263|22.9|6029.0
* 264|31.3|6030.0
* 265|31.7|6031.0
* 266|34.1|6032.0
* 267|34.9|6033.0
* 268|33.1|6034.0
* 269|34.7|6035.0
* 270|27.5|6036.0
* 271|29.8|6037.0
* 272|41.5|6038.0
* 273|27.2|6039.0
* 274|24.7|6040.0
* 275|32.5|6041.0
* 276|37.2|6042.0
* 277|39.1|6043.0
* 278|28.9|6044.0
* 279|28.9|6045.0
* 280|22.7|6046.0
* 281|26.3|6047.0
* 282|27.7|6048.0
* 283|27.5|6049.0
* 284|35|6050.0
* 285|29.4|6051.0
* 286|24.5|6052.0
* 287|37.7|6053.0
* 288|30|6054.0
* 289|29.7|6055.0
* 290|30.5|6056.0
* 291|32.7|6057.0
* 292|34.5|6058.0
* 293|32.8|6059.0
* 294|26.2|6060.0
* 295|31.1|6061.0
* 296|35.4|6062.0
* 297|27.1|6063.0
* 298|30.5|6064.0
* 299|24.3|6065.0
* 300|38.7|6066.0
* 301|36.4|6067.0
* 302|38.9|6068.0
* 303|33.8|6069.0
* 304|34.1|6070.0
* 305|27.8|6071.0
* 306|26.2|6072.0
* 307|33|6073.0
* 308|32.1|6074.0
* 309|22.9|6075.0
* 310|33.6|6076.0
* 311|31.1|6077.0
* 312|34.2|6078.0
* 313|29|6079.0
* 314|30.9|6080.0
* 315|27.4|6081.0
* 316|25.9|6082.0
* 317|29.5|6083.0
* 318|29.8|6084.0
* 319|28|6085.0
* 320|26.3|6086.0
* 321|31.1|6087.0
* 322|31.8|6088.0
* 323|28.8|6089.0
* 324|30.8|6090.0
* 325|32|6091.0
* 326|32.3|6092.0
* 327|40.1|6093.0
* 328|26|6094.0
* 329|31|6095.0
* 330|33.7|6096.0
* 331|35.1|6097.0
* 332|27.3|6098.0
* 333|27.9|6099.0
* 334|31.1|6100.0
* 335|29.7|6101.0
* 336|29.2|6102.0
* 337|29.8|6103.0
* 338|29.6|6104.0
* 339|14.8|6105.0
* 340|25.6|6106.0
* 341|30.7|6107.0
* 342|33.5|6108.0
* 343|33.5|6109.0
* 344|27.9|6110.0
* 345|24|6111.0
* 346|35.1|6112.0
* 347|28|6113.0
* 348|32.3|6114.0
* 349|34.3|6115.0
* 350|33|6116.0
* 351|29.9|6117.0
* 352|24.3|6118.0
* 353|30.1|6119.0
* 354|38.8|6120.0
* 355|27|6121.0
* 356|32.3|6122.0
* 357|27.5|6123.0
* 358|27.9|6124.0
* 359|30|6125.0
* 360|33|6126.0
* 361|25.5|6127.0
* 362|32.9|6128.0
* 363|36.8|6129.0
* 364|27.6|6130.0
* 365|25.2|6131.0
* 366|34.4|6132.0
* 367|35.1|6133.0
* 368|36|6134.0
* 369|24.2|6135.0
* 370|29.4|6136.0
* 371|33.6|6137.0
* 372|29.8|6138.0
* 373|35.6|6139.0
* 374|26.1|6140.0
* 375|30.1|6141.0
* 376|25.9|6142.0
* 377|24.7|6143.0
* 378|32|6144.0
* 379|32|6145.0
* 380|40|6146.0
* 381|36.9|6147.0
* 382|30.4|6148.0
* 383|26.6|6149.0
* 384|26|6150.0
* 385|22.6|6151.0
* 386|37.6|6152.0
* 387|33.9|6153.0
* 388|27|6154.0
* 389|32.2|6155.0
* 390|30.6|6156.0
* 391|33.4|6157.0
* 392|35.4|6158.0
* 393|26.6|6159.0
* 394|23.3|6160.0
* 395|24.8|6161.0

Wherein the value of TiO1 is 0.07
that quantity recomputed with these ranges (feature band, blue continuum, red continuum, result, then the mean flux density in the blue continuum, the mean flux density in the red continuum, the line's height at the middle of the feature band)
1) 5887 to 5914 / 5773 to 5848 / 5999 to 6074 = 0.18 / 30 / 30.3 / 30.1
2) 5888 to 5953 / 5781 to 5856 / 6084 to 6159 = 0.09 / 29.9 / 30.4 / 30.1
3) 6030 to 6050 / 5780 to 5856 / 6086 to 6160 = -0.03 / 29.9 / 30.4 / 30.3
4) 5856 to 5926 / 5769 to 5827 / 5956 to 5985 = 0.06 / 29.9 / 29.1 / 29.5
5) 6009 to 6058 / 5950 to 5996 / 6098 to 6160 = -0.01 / 28.8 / 30.2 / 29.4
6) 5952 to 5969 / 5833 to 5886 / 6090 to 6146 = 0.01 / 29.8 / 30.4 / 30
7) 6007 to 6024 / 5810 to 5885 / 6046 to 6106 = 0.08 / 30.4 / 30.3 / 30.3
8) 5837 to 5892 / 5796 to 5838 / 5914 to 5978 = 0.05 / 30.8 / 29.2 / 30.2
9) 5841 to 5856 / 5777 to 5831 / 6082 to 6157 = 0.05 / 30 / 30.3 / 30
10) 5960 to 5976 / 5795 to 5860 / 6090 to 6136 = 0.05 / 30.2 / 30.3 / 30.3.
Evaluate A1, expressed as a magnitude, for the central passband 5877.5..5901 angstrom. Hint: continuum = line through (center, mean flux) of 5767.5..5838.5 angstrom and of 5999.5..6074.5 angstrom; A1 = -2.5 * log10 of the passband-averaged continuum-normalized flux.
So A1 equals 0.19 mag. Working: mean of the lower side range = 30.2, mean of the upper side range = 30.2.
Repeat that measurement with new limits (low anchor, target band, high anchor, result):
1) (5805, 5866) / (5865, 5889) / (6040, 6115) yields 0.05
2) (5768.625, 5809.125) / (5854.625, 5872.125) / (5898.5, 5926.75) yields -0.10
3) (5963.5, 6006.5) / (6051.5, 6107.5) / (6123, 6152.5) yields -0.02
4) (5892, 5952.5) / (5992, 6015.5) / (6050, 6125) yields 0.01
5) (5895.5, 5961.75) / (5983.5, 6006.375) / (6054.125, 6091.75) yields 0.02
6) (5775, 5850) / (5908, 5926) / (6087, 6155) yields 0.09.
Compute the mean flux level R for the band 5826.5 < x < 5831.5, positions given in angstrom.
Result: 31.1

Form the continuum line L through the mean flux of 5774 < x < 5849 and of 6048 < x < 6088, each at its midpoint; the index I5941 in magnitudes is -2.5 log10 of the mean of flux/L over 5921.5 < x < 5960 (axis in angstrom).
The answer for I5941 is 0.04 mag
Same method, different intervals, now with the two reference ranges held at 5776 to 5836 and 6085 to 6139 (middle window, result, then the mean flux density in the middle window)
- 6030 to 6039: -0.09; 33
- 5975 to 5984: 0.03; 29.3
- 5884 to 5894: 0.19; 25.3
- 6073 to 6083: 0.02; 29.8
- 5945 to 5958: 0.04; 29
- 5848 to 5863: 0.06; 28.3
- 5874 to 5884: 0.04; 29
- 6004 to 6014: 0.11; 27.4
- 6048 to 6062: -0.02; 30.9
